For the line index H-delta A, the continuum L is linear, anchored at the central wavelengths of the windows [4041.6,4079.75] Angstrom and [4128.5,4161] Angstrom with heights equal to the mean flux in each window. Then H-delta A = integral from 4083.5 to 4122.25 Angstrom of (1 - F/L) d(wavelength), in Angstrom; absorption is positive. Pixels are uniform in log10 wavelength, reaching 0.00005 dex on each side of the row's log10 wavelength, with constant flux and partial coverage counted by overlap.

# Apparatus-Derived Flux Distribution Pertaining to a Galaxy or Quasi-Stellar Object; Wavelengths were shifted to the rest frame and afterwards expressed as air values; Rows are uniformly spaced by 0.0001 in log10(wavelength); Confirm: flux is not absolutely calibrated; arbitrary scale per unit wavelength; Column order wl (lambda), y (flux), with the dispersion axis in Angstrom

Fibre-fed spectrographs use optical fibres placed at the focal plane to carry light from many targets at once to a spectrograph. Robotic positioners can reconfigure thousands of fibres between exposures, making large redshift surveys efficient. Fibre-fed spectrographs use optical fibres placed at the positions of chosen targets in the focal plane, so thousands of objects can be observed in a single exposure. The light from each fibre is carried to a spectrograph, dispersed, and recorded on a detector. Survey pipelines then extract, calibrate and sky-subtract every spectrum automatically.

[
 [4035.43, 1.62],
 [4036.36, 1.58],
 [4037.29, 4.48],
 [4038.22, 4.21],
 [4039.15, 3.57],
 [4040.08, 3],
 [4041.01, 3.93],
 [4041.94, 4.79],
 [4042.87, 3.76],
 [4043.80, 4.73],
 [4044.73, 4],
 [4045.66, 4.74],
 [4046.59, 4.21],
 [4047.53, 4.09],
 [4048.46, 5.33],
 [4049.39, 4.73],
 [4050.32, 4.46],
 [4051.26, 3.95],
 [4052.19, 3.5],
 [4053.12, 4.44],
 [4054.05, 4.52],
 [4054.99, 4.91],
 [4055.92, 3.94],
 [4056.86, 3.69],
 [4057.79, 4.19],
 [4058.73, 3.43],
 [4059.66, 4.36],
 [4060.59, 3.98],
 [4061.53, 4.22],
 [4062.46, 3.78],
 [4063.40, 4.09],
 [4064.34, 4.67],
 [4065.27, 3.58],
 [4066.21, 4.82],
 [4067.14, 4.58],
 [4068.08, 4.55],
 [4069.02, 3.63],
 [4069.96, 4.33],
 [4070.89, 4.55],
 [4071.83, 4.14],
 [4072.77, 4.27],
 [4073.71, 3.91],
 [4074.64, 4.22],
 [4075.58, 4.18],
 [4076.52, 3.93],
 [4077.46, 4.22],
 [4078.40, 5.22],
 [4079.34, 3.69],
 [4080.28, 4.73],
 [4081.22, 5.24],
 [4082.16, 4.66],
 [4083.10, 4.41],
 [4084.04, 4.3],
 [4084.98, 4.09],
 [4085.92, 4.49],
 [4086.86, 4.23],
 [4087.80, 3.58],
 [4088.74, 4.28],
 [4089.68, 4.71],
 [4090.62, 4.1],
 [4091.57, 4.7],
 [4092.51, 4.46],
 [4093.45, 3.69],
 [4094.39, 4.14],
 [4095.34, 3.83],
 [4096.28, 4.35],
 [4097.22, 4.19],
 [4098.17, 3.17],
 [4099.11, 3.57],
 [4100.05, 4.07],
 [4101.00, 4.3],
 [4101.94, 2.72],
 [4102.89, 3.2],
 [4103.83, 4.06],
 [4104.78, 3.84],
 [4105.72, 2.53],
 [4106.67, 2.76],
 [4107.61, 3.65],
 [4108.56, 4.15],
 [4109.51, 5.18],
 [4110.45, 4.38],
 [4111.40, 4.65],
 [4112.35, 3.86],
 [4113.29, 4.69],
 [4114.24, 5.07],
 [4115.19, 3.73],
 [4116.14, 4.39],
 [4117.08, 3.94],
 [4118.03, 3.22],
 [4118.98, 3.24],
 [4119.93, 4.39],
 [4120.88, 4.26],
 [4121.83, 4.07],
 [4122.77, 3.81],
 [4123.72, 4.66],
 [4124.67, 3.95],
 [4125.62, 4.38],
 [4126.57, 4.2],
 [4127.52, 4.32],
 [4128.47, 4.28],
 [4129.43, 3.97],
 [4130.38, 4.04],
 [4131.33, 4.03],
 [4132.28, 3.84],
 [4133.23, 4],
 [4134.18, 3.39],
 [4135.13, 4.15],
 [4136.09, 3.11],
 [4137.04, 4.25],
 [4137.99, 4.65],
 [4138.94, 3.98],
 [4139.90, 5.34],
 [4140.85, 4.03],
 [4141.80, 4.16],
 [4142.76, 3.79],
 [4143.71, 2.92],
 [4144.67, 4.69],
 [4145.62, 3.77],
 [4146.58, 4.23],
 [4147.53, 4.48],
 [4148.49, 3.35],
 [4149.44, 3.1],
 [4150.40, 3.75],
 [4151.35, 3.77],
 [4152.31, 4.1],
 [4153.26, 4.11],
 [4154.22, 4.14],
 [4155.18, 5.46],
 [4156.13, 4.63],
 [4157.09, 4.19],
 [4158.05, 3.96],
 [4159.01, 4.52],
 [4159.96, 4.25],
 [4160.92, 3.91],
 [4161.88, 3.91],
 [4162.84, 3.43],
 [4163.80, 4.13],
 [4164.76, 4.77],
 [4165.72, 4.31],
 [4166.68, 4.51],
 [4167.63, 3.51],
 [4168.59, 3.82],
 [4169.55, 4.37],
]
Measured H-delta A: 1.4 Angstrom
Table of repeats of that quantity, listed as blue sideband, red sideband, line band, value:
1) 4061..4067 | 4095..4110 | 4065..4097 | -2.39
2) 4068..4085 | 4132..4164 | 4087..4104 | 1.20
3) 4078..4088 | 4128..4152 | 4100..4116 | 1.09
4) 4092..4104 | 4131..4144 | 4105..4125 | -0.66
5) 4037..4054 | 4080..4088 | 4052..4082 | 0.67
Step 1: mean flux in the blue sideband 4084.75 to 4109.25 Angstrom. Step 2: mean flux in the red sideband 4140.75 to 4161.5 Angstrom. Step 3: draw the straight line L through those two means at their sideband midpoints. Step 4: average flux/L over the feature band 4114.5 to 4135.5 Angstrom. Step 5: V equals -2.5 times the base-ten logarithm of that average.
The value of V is -0.01 mag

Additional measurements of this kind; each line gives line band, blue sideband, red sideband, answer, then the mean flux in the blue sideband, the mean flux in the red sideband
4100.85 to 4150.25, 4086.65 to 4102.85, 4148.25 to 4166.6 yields 0.02 mag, 3.98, 4.11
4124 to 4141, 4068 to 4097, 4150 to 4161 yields 0.04 mag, 4.28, 4.25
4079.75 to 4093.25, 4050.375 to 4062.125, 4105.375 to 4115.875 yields -0.08 mag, 4.1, 4.08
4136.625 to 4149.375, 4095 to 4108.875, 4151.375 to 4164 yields -0.01 mag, 3.62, 4.19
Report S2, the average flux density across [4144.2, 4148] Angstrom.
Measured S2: 4.3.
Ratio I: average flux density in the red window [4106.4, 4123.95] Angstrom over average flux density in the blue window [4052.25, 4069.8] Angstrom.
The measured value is 1.0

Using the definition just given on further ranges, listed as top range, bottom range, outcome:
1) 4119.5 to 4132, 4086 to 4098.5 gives 1.01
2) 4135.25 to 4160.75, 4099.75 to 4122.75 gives 1.04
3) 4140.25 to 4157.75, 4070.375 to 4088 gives 0.93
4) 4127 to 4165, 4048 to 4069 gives 0.96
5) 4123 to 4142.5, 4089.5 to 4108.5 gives 1.09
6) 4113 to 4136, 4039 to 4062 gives 0.97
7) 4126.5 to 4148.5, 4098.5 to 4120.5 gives 1.04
